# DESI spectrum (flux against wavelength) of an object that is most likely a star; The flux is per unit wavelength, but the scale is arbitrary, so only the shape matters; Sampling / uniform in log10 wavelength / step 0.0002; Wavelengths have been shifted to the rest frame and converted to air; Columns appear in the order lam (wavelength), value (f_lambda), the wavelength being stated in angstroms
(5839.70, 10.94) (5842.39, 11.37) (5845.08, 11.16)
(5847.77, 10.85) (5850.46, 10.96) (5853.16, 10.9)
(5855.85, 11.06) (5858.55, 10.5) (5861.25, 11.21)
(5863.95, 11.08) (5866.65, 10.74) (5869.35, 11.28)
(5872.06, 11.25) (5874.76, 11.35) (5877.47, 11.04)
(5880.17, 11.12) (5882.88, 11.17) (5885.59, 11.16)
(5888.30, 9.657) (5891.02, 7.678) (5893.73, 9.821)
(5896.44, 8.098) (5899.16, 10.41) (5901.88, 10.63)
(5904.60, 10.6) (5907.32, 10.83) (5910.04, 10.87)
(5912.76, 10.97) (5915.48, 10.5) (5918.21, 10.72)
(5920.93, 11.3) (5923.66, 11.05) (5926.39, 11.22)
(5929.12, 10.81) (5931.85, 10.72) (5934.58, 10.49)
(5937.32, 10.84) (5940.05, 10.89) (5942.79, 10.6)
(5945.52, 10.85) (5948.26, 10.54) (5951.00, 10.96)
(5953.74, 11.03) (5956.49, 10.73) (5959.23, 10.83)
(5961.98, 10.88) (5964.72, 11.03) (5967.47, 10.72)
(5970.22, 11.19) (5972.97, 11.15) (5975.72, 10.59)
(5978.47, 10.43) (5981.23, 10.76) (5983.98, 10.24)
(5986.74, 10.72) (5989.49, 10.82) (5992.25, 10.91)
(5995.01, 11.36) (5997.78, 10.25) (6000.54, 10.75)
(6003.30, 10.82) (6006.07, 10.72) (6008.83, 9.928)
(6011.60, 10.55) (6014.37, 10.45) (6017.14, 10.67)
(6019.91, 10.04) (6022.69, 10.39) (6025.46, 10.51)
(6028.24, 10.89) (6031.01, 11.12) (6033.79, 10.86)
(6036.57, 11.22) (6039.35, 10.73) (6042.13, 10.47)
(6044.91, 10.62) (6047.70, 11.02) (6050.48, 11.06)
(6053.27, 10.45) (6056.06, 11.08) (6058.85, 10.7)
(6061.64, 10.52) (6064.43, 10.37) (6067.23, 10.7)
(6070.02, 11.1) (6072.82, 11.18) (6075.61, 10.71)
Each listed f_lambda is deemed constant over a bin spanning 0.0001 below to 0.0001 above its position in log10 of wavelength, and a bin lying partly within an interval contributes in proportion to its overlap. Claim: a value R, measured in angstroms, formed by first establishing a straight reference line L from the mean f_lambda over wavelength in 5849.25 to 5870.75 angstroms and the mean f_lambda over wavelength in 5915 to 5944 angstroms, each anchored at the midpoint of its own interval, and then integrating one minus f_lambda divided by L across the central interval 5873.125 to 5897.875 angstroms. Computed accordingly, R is 1.8 angstroms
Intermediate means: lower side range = 11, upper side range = 10.8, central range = 10.1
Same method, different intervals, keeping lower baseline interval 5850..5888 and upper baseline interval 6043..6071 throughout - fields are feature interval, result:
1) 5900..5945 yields 0.55 angstroms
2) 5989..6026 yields 0.83 angstroms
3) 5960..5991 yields 0.26 angstroms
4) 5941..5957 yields 0.17 angstroms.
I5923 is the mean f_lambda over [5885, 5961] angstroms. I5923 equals 10.5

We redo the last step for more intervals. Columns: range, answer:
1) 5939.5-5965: 10.8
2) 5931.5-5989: 10.8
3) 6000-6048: 10.6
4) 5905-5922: 10.8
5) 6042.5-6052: 10.8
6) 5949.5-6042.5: 10.7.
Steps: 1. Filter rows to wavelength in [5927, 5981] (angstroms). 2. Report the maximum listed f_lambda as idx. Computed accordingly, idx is 11.19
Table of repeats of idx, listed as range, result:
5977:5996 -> 11.36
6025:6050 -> 11.22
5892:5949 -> 11.3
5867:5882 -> 11.35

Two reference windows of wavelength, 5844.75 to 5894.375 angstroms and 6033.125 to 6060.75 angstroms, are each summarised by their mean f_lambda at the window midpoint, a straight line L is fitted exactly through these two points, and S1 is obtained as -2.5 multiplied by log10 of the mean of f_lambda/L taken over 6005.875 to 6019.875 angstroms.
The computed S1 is 0.04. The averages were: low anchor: 10.7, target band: 10.4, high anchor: 10.8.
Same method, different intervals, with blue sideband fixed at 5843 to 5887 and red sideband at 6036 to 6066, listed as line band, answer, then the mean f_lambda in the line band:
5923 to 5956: 0.01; 10.8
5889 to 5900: 0.22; 8.97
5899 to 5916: 0.03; 10.7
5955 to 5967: 0.00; 10.9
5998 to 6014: 0.03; 10.5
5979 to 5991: 0.02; 10.6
